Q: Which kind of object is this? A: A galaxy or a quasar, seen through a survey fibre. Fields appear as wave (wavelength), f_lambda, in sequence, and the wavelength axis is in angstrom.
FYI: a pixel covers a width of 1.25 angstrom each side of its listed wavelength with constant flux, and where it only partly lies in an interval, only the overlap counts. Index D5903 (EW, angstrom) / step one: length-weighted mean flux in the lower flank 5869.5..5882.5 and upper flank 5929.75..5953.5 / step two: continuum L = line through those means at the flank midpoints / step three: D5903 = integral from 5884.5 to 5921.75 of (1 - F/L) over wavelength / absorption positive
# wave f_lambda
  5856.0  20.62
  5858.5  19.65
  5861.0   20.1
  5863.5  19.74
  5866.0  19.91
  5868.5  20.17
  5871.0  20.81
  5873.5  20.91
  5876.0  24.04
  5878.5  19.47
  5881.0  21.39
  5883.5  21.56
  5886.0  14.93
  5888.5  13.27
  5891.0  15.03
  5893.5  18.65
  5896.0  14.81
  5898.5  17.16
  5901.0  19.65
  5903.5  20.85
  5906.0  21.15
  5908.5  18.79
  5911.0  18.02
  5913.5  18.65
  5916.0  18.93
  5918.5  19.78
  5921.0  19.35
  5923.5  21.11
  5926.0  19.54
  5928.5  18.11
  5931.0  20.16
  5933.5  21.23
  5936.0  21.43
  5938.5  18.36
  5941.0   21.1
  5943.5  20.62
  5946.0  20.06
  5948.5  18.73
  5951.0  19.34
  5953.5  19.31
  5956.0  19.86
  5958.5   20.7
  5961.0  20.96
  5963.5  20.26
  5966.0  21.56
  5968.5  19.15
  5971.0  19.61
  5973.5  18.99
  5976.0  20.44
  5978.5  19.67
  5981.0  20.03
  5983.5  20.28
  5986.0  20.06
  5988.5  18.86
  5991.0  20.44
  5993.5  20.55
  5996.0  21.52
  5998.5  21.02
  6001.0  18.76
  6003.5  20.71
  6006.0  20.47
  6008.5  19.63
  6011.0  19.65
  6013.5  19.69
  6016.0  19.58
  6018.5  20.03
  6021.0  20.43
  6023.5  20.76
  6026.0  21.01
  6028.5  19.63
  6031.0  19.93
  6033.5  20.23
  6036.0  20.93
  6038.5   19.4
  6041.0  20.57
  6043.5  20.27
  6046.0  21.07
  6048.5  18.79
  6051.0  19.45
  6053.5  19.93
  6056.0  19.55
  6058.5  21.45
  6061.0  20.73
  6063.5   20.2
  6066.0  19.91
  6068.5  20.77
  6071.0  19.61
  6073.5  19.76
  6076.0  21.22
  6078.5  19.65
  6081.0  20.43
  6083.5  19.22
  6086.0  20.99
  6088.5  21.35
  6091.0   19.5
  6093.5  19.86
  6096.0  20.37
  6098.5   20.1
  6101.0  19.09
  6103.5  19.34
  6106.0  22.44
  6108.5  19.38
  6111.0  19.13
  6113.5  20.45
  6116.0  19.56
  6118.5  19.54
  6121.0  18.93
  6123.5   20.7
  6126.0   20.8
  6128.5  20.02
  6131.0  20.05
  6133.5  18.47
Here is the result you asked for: 5.1 angstrom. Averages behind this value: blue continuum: 21.3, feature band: 17.9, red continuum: 20.1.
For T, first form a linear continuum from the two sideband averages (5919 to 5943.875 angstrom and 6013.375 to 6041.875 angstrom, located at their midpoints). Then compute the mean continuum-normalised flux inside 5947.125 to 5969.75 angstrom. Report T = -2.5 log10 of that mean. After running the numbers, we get 0.007 mag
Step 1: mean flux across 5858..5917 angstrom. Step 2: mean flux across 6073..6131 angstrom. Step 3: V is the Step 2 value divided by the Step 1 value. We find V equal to 1.1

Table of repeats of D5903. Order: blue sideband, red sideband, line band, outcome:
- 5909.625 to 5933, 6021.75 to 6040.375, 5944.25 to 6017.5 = -0.5 angstrom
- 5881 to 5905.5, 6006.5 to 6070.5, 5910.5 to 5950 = -3.1 angstrom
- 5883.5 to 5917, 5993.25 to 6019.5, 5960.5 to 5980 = -0.7 angstrom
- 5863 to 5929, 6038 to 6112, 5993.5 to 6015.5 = -0.5 angstrom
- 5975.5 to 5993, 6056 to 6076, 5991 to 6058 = 0.0 angstrom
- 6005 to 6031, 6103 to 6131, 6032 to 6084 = -0.3 angstrom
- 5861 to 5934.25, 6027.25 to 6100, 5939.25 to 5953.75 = -0.3 angstrom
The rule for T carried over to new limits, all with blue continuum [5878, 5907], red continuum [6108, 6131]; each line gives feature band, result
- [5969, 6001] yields -0.07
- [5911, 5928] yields -0.06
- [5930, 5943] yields -0.11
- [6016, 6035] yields -0.06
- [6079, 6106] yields -0.03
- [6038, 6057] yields -0.03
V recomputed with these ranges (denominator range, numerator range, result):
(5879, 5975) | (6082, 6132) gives 1.04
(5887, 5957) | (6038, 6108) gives 1.06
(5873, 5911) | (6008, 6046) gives 1.08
